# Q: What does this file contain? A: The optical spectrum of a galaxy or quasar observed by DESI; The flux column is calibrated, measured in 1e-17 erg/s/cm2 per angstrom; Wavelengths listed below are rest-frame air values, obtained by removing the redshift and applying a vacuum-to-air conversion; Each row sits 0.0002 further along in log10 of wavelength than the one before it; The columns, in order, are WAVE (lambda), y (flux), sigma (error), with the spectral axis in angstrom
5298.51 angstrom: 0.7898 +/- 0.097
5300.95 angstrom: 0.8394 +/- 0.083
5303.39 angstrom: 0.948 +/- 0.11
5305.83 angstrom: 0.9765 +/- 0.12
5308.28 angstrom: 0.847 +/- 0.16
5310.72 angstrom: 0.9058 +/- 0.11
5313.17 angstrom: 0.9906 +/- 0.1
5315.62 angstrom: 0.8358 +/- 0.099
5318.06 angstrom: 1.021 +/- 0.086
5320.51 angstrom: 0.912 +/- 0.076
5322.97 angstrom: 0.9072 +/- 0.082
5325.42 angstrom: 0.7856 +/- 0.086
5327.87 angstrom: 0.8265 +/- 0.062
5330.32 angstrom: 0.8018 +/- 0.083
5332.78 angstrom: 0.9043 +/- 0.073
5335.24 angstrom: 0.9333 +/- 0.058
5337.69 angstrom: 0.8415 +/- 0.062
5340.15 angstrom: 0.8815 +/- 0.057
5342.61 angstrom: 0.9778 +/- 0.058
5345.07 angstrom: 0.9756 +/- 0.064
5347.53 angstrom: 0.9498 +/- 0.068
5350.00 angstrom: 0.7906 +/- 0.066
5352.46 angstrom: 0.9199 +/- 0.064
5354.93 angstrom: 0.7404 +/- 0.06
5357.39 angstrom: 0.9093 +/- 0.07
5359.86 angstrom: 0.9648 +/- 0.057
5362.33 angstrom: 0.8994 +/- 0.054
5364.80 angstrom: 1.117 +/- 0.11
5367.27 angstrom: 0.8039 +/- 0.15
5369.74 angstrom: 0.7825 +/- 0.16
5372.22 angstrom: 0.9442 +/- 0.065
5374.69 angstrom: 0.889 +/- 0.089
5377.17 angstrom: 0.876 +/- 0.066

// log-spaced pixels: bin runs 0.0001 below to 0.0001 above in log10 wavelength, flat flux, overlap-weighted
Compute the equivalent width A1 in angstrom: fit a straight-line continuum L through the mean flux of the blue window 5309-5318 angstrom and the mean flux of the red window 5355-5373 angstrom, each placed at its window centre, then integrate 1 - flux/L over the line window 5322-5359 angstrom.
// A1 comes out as 1.5 angstrom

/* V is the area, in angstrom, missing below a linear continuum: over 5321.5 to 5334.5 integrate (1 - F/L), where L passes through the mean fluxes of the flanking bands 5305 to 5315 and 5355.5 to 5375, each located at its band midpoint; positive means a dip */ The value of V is 0.96 angstrom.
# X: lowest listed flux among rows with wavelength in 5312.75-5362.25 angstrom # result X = 0.7404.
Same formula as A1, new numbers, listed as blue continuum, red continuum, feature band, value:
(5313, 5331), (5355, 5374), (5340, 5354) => -0.30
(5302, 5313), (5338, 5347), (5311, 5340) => 1.32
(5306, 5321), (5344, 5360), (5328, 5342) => 0.46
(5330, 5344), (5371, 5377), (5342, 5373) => 0.00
